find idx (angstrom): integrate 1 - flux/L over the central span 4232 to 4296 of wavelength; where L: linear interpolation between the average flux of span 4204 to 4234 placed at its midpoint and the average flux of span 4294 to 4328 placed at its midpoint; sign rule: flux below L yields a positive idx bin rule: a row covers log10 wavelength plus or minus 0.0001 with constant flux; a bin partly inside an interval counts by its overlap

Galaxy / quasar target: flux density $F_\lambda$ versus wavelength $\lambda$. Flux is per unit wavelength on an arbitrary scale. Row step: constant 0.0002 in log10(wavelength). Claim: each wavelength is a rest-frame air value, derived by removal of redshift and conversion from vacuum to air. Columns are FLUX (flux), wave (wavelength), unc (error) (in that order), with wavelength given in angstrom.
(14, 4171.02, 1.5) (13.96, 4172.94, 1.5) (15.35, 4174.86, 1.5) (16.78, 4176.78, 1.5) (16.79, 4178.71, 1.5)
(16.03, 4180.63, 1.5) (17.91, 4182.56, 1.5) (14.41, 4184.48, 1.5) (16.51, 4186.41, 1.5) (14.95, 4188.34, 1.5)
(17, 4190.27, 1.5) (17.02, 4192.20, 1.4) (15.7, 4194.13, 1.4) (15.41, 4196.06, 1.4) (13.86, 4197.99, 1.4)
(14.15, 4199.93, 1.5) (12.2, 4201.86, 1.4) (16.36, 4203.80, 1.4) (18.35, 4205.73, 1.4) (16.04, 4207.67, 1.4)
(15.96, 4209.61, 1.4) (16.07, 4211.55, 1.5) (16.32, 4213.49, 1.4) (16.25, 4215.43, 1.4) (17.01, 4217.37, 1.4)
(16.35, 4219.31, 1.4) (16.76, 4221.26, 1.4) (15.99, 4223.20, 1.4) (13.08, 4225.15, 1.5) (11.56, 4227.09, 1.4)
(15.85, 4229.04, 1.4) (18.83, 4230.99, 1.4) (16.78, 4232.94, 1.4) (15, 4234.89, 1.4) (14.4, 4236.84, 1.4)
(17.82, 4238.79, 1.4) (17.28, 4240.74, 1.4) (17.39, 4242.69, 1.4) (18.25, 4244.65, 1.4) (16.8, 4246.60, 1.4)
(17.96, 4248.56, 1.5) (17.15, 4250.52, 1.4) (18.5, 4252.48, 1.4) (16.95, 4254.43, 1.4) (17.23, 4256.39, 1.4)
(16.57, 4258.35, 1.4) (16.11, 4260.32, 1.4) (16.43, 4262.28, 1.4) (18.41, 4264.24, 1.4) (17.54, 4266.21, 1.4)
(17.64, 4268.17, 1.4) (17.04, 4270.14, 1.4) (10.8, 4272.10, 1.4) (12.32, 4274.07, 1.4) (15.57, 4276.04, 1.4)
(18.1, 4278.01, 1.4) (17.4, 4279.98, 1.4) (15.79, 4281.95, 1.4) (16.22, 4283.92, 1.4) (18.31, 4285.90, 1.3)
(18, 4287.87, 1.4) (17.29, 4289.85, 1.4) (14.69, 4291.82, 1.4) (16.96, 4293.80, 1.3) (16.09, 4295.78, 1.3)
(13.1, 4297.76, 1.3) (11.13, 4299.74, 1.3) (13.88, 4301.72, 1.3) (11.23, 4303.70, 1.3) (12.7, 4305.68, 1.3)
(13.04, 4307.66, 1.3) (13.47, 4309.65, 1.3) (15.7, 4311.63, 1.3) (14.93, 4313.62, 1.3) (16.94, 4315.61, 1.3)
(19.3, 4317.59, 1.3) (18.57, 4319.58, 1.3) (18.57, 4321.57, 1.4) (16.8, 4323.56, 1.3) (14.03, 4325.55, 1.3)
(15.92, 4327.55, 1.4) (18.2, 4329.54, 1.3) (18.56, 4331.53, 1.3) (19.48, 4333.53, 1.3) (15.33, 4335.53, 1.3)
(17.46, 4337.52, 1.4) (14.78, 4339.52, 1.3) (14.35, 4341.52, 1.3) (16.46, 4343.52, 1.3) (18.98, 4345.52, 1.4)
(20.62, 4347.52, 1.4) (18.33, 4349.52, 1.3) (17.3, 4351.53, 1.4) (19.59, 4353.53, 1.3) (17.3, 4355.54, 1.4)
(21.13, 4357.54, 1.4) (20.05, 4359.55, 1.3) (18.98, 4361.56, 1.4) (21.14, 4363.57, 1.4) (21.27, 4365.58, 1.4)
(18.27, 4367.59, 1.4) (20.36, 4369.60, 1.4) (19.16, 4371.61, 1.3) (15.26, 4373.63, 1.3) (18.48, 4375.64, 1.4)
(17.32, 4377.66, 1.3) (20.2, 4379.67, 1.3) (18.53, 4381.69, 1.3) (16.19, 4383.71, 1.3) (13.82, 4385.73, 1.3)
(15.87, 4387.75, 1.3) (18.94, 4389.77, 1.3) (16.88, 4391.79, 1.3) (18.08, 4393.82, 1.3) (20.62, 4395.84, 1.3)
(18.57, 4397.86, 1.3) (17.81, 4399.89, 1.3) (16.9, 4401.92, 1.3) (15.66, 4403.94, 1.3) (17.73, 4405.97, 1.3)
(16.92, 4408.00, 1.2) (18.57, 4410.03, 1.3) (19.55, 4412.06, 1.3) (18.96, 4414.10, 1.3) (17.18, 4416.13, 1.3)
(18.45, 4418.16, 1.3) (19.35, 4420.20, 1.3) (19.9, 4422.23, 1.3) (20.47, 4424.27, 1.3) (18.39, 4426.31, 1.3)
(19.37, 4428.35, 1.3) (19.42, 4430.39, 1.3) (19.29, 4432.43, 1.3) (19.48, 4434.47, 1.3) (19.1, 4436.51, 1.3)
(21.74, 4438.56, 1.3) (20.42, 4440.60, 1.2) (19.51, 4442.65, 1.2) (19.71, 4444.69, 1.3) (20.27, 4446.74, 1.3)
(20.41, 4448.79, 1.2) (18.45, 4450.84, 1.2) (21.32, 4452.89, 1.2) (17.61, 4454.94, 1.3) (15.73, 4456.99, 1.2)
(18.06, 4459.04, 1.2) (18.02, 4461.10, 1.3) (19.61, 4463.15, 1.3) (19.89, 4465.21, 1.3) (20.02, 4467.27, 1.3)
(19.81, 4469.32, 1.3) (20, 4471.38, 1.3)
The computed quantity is -4.3 angstrom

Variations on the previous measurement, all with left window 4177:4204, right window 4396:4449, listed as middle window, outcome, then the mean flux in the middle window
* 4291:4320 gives 4.3 angstrom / 14.7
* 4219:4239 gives 0.7 angstrom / 15.6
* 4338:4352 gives 0.5 angstrom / 17.3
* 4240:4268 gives -1.4 angstrom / 17.3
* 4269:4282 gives 1.2 angstrom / 15.3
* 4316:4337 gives 0.1 angstrom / 17.5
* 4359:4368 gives -1.0 angstrom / 20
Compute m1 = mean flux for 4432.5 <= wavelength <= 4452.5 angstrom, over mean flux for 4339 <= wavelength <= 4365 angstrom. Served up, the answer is 1.1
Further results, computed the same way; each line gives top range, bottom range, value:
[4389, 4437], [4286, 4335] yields 1.17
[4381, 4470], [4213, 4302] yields 1.15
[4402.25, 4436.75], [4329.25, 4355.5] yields 1.06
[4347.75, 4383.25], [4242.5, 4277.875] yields 1.14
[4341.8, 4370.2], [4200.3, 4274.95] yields 1.18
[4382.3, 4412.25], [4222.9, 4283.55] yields 1.07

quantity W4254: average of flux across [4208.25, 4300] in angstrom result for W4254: 16.3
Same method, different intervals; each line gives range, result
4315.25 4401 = 18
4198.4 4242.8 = 15.9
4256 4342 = 16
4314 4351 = 17.3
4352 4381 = 19.1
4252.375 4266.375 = 17.1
